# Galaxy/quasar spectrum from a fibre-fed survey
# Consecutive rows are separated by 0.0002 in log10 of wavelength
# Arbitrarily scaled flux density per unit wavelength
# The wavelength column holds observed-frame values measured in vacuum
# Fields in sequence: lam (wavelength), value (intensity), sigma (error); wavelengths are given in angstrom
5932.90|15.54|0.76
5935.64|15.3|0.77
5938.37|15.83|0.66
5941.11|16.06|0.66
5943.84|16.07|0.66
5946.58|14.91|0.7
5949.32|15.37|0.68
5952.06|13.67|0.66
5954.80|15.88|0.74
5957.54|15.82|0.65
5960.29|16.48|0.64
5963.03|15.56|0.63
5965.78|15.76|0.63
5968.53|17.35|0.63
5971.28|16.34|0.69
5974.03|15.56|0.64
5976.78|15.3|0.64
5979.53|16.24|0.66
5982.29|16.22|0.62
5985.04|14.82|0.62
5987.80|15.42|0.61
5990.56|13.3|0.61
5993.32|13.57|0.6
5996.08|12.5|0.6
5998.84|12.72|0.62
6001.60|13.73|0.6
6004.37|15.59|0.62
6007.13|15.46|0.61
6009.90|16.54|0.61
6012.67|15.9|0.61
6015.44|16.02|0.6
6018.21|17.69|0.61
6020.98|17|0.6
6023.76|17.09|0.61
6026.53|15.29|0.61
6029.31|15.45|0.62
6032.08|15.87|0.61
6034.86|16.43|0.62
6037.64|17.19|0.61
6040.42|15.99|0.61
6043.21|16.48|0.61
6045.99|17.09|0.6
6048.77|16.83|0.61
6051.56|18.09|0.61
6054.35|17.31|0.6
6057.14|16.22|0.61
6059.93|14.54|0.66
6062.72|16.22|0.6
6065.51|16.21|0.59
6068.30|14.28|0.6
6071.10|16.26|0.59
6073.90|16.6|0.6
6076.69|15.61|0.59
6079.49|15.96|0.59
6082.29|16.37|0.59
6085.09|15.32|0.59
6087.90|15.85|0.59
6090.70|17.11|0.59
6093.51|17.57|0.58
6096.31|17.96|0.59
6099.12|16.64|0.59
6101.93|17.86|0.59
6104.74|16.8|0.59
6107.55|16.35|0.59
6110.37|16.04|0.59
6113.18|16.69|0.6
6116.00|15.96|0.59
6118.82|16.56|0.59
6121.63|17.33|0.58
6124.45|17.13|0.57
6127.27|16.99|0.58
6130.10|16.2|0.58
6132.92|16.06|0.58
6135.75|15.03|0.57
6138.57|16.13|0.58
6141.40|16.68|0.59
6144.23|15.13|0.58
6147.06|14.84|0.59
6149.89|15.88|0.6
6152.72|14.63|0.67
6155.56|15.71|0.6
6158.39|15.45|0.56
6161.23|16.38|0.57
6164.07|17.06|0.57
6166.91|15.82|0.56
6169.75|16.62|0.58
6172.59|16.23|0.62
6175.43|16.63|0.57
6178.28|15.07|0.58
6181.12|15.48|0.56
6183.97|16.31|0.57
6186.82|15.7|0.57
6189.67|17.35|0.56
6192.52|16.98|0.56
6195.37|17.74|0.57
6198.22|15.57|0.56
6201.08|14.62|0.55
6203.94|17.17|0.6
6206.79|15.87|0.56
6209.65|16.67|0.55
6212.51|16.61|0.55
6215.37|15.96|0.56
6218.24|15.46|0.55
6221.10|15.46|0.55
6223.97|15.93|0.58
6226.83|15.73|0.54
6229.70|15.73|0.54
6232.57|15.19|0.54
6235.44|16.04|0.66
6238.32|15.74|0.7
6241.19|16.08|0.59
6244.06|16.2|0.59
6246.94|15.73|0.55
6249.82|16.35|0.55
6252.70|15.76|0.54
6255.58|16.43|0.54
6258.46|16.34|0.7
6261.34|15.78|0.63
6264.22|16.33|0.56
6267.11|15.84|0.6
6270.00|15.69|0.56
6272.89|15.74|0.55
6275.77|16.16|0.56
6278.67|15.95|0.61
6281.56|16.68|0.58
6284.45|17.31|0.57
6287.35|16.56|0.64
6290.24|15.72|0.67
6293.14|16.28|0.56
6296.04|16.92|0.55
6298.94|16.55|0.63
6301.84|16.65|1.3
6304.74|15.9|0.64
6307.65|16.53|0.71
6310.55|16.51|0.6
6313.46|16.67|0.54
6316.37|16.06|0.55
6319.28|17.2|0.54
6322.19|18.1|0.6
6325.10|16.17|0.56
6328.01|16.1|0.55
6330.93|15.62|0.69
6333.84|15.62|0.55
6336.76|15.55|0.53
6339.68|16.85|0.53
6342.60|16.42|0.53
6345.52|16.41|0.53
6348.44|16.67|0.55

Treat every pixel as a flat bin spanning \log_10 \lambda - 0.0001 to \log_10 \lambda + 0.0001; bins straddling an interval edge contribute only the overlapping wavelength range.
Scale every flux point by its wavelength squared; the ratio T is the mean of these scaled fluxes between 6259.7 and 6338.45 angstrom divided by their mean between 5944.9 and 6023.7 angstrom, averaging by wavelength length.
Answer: 1.17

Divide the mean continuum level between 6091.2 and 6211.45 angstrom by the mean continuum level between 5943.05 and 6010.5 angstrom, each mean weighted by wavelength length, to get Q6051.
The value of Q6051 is 1.07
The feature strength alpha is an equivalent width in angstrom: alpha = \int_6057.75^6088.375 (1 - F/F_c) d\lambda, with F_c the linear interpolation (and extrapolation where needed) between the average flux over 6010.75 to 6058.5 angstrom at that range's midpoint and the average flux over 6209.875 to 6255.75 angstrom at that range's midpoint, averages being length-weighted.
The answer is 1.29 angstrom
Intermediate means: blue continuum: 16.6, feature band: 15.8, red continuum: 15.9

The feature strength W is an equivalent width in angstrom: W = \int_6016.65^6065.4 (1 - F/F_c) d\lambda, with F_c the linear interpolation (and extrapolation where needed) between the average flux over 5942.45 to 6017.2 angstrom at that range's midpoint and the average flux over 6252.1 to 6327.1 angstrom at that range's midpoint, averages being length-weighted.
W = -3.2 angstrom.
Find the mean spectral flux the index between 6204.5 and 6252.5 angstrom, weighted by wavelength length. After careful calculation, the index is 15.9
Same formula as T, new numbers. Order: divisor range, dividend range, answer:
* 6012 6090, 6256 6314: 1.08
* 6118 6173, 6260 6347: 1.07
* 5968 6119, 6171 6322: 1.08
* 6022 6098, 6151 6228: 1.03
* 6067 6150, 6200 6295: 1.03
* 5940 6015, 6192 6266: 1.14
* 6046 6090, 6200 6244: 1.04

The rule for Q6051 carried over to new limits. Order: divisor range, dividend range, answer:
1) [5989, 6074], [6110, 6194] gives 1.02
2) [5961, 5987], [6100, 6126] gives 1.05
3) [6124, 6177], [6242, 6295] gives 1.01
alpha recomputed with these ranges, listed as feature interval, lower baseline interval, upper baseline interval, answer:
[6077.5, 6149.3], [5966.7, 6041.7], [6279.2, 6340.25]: -2.36 angstrom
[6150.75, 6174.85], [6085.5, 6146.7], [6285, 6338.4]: 0.70 angstrom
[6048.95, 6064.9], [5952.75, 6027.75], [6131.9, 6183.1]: -0.87 angstrom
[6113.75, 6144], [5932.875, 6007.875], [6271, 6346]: -1.15 angstrom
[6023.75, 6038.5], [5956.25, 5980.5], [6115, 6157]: -0.07 angstrom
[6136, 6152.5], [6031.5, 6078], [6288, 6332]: 0.78 angstrom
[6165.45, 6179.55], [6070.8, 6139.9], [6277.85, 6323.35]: 0.38 angstrom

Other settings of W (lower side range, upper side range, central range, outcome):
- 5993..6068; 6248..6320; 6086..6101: -0.9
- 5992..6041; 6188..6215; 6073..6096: -0.7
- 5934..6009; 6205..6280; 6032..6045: -0.9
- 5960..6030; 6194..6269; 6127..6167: 0.0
